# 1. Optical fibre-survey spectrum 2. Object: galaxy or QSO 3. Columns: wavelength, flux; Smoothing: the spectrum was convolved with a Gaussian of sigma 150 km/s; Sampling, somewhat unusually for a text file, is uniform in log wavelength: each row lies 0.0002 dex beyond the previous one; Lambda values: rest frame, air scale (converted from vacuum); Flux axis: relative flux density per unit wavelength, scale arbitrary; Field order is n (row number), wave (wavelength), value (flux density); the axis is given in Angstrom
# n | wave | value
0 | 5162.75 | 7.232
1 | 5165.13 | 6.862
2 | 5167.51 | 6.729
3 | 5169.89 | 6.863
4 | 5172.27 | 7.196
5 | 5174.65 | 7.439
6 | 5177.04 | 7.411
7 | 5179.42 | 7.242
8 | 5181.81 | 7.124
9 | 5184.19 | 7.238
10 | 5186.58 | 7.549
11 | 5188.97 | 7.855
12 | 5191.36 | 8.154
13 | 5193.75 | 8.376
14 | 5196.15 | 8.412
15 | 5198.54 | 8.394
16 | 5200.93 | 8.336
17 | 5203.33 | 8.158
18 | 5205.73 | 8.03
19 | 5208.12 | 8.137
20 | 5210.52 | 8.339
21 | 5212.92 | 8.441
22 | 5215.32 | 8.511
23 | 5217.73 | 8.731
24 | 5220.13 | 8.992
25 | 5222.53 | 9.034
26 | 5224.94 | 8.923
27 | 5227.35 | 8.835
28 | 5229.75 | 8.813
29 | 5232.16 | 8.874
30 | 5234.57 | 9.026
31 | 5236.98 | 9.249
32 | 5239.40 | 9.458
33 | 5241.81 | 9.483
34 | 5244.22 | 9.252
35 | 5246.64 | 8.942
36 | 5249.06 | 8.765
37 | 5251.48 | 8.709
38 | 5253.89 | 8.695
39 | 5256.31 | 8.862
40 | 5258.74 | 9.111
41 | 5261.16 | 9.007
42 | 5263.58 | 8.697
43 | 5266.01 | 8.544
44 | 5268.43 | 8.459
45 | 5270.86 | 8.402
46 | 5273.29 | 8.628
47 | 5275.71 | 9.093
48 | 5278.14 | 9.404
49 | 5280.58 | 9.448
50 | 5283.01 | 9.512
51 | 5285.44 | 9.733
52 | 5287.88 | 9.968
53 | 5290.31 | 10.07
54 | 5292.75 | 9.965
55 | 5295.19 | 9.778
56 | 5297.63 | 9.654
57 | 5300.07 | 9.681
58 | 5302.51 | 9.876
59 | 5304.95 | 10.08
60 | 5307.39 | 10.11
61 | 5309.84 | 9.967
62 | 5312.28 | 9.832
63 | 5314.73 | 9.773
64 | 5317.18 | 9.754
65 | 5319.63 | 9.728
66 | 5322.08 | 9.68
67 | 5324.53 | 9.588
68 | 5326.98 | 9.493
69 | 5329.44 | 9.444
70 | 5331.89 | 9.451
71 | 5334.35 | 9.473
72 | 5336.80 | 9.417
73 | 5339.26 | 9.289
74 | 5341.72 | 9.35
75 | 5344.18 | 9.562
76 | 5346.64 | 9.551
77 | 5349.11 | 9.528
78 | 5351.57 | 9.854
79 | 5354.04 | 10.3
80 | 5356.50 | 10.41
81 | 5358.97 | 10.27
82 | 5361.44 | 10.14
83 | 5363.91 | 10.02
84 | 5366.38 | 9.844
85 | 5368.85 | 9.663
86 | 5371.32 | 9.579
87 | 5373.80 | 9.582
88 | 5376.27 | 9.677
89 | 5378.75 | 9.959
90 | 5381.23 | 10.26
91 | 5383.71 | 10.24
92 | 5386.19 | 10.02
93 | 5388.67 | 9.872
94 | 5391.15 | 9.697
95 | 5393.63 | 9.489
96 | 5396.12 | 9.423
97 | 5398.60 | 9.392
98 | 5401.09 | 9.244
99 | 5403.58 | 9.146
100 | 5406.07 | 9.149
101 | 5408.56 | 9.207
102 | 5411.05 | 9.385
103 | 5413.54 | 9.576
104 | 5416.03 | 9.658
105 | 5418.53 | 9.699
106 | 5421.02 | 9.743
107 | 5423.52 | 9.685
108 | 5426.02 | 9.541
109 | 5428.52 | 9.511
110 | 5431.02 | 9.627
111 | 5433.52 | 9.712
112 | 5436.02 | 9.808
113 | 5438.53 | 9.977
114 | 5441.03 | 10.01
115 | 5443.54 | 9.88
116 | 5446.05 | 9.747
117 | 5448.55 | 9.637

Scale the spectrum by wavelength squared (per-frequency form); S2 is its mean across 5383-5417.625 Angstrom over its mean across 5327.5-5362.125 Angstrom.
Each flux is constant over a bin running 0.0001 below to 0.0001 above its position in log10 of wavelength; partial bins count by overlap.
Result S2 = 1.00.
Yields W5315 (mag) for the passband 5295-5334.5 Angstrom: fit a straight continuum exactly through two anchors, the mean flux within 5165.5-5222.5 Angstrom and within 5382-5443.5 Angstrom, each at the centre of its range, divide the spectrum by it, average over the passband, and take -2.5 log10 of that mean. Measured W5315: -0.103 mag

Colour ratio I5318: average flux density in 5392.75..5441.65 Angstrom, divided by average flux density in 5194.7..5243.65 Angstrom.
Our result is 1.10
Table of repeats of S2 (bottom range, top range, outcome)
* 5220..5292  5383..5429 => 1.11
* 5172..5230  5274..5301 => 1.22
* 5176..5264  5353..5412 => 1.22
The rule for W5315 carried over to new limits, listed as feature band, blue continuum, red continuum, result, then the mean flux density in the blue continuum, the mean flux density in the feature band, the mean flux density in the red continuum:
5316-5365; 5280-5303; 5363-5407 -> 0.001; 9.77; 9.71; 9.68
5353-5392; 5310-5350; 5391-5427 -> -0.051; 9.57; 9.97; 9.46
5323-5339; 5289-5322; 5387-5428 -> 0.034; 9.86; 9.47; 9.5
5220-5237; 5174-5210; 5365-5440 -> -0.098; 7.87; 8.95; 9.65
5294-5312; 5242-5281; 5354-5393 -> -0.068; 8.88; 9.88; 9.95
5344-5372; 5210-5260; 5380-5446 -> -0.055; 8.91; 9.91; 9.65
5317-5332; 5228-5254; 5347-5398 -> -0.002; 9.04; 9.59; 9.88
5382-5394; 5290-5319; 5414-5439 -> -0.019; 9.87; 9.91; 9.68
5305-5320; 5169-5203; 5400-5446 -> -0.137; 7.7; 9.88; 9.59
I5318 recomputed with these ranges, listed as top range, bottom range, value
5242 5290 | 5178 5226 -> 1.10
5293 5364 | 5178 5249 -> 1.15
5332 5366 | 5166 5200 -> 1.29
